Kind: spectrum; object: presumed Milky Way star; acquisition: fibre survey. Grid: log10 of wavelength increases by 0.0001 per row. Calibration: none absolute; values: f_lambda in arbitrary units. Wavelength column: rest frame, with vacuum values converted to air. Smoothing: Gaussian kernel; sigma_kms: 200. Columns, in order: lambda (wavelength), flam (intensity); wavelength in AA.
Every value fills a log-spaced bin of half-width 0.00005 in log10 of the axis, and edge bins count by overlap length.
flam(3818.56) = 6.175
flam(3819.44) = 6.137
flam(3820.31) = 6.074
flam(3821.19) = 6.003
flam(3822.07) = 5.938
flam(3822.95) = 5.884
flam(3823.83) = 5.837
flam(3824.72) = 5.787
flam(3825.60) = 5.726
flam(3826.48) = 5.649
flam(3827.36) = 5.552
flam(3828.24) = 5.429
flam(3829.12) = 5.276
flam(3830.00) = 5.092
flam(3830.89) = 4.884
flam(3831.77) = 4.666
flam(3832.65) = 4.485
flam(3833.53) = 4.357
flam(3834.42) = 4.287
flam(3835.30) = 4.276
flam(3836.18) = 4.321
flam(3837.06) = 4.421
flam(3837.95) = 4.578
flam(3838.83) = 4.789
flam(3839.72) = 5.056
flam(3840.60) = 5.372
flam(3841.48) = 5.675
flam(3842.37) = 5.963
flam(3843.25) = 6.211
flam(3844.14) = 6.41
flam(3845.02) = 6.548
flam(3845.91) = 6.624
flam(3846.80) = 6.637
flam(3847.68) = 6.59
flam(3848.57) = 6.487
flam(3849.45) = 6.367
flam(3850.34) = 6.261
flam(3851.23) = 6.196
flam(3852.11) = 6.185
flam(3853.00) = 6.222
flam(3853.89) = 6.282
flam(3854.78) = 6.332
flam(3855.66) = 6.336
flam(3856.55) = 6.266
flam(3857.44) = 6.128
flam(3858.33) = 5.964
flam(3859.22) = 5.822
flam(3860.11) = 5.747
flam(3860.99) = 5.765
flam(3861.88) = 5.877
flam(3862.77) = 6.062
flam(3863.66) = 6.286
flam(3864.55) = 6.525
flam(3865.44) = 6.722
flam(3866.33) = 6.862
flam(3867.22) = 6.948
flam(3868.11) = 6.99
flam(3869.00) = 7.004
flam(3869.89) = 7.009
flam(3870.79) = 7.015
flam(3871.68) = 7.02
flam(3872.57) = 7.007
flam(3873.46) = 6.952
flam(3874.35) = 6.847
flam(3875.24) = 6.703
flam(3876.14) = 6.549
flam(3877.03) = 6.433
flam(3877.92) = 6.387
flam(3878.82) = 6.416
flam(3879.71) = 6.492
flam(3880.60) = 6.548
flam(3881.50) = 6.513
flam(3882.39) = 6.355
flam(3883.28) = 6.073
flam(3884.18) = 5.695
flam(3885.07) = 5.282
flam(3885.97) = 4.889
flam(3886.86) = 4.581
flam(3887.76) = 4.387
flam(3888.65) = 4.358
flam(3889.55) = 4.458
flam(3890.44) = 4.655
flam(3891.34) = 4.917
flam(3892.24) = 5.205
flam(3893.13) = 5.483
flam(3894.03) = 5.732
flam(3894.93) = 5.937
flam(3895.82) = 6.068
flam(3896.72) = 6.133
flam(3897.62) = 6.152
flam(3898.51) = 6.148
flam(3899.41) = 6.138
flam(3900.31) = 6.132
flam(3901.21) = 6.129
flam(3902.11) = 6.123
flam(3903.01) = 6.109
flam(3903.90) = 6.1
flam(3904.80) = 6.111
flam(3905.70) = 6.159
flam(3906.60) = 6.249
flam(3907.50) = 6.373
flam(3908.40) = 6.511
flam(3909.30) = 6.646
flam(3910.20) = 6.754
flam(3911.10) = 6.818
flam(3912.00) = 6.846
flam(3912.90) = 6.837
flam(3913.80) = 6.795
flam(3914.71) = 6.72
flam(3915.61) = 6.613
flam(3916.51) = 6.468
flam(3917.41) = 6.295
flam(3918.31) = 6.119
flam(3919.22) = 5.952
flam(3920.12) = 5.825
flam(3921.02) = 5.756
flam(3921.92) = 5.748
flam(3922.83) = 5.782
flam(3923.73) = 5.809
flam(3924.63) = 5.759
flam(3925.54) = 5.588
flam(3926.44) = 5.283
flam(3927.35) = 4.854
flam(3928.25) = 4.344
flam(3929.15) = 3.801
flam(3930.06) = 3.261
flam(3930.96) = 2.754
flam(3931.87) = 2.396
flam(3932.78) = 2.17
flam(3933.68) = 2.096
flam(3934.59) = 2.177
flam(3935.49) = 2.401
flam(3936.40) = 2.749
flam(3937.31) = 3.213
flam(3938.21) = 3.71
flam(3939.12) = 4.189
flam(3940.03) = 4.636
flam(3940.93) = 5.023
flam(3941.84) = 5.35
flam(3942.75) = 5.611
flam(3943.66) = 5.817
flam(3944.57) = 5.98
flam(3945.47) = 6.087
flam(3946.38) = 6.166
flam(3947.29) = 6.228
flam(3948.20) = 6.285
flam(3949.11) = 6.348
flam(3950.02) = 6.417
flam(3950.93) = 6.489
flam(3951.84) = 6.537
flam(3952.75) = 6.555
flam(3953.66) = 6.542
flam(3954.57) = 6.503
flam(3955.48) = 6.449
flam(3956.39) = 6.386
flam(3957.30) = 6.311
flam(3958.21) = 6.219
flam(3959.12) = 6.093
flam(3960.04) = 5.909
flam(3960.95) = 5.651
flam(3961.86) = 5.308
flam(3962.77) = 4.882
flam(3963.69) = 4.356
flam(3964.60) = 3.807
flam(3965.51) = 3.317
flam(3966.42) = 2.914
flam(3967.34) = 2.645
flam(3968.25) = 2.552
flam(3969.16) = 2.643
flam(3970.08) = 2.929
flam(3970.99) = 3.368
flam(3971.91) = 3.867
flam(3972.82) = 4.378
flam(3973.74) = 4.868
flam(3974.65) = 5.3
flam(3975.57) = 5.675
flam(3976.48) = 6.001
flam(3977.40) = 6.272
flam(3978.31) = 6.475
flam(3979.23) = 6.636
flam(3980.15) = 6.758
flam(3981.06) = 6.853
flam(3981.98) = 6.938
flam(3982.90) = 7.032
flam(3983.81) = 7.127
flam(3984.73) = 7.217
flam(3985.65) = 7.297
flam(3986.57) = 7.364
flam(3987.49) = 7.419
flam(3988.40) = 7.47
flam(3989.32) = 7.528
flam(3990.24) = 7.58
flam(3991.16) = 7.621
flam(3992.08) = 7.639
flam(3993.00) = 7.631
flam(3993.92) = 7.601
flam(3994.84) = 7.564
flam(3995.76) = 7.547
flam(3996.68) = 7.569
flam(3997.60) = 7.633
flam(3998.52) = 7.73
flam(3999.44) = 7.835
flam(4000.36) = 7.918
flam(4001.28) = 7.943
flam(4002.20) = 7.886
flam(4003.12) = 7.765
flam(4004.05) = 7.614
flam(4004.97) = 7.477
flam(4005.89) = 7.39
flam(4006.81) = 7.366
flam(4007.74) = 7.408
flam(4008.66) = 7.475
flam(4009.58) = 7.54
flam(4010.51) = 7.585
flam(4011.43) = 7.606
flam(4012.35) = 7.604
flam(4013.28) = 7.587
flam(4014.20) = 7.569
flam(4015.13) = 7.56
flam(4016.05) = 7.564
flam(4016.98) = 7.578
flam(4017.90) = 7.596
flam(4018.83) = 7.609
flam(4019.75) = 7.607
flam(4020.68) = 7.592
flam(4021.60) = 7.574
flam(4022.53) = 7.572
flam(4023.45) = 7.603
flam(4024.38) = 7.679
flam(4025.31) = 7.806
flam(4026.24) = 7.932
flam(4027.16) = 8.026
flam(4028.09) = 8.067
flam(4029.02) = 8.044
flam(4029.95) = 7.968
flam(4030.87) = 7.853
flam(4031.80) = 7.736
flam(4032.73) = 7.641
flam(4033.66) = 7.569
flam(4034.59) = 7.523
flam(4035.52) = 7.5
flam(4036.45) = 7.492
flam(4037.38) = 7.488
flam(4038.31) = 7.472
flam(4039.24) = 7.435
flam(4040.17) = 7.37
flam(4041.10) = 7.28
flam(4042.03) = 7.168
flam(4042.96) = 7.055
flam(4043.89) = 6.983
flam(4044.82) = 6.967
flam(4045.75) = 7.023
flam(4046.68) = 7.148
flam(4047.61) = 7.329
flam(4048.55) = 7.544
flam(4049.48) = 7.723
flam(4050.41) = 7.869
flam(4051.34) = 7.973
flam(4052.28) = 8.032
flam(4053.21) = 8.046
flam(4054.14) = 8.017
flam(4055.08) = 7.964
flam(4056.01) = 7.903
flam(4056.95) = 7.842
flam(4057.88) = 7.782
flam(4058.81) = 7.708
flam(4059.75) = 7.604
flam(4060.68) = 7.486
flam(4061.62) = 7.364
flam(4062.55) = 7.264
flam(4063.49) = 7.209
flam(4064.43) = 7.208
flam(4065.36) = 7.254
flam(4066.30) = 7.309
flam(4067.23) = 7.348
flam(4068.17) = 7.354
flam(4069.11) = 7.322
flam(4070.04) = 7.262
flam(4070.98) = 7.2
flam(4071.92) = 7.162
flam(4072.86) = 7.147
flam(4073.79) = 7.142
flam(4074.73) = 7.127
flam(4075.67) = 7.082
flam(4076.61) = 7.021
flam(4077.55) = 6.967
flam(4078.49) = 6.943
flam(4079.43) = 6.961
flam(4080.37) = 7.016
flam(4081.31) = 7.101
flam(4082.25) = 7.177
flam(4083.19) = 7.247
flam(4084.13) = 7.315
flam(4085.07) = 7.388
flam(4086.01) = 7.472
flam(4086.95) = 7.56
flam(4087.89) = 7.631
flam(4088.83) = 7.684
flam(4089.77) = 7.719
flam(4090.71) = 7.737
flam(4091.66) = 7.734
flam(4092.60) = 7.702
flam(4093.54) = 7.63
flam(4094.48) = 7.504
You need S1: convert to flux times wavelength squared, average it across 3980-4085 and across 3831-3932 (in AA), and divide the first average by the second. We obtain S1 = 1.37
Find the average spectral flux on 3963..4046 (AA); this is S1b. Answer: 6.88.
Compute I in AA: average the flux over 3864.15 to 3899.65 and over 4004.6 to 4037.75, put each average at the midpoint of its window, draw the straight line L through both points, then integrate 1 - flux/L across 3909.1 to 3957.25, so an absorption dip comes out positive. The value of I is 9.4 AA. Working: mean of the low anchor 6.09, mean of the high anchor 7.63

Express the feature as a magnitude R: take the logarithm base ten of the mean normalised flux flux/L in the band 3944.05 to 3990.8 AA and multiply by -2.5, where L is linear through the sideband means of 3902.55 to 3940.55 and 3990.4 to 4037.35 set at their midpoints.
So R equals 0.111 mag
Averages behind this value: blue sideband 5.16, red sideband 7.65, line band 5.77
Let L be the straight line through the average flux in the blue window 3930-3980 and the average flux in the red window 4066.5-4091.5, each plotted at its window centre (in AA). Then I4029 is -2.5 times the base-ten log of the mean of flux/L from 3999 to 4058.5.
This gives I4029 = -0.21 mag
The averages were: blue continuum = 4.84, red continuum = 7.28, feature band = 7.62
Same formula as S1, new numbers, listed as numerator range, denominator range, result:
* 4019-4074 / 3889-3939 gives 1.52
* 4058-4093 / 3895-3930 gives 1.32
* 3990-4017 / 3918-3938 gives 1.87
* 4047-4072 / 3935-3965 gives 1.46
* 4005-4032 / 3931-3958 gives 1.57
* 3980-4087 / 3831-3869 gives 1.40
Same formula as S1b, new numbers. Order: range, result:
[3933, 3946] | 4.2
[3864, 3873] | 6.9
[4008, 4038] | 7.66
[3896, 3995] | 5.62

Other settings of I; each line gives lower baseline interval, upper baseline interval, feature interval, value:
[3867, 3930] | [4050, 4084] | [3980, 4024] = -4.2 AA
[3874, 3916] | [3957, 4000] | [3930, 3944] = 5.6 AA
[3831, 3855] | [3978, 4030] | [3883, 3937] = 8.7 AA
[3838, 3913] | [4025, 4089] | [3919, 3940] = 7.6 AA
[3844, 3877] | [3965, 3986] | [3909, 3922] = -1.3 AA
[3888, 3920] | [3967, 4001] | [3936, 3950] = 2.3 AA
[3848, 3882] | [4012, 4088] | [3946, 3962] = 1.6 AA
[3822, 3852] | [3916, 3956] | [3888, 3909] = -2.2 AA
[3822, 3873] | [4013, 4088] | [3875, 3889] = 0.7 AA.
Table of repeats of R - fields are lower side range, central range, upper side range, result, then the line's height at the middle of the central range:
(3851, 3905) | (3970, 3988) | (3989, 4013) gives 0.21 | 7.34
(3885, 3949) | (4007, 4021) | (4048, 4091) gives -0.14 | 6.67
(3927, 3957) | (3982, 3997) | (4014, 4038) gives -0.15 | 6.45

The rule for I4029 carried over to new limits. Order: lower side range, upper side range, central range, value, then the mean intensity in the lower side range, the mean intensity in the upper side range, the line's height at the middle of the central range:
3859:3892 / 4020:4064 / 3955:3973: 0.461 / 6.11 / 7.6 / 6.9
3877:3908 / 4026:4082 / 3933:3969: 0.270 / 5.79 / 7.45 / 6.39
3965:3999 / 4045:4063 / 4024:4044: -0.057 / 6.08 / 7.66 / 7.22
